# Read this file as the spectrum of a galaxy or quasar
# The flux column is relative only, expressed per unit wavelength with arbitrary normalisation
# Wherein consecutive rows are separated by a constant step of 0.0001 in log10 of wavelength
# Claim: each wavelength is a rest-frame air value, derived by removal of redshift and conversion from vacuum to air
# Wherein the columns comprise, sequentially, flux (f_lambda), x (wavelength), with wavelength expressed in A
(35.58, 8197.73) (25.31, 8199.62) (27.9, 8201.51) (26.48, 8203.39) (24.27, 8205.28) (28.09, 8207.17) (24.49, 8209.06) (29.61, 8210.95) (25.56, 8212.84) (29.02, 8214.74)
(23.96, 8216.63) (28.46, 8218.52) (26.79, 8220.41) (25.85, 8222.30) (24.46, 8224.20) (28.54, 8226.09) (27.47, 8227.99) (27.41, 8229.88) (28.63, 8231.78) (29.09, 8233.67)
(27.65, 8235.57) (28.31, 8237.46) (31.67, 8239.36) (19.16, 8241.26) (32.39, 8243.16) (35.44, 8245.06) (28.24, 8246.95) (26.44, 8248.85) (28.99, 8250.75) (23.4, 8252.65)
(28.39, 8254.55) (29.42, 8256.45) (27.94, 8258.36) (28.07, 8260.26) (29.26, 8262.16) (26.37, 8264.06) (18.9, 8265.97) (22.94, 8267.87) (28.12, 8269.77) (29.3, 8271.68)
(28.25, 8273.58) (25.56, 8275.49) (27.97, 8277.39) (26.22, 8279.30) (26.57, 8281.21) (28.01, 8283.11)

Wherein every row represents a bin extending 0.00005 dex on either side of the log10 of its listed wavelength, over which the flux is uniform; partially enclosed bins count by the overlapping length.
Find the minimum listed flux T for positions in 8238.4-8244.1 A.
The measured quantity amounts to 19.16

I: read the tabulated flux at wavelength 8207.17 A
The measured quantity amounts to 28.09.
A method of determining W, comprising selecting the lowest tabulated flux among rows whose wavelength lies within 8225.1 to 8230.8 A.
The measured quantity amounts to 27.41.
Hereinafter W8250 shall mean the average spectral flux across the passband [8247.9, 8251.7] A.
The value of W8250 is 27.7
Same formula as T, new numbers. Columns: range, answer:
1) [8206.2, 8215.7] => 24.49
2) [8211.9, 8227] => 23.96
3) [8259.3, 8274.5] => 18.9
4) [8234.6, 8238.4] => 27.65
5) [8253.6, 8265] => 26.37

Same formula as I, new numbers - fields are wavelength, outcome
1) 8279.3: 26.22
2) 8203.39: 26.48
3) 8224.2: 24.46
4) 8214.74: 29.02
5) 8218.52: 28.46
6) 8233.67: 29.09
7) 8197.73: 35.58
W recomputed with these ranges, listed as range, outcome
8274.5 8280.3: 25.56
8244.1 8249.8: 26.44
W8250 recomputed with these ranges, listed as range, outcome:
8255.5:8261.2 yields 28.4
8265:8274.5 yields 25.5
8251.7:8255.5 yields 25.9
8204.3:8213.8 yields 26.4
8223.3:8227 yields 26.5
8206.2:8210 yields 26.3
